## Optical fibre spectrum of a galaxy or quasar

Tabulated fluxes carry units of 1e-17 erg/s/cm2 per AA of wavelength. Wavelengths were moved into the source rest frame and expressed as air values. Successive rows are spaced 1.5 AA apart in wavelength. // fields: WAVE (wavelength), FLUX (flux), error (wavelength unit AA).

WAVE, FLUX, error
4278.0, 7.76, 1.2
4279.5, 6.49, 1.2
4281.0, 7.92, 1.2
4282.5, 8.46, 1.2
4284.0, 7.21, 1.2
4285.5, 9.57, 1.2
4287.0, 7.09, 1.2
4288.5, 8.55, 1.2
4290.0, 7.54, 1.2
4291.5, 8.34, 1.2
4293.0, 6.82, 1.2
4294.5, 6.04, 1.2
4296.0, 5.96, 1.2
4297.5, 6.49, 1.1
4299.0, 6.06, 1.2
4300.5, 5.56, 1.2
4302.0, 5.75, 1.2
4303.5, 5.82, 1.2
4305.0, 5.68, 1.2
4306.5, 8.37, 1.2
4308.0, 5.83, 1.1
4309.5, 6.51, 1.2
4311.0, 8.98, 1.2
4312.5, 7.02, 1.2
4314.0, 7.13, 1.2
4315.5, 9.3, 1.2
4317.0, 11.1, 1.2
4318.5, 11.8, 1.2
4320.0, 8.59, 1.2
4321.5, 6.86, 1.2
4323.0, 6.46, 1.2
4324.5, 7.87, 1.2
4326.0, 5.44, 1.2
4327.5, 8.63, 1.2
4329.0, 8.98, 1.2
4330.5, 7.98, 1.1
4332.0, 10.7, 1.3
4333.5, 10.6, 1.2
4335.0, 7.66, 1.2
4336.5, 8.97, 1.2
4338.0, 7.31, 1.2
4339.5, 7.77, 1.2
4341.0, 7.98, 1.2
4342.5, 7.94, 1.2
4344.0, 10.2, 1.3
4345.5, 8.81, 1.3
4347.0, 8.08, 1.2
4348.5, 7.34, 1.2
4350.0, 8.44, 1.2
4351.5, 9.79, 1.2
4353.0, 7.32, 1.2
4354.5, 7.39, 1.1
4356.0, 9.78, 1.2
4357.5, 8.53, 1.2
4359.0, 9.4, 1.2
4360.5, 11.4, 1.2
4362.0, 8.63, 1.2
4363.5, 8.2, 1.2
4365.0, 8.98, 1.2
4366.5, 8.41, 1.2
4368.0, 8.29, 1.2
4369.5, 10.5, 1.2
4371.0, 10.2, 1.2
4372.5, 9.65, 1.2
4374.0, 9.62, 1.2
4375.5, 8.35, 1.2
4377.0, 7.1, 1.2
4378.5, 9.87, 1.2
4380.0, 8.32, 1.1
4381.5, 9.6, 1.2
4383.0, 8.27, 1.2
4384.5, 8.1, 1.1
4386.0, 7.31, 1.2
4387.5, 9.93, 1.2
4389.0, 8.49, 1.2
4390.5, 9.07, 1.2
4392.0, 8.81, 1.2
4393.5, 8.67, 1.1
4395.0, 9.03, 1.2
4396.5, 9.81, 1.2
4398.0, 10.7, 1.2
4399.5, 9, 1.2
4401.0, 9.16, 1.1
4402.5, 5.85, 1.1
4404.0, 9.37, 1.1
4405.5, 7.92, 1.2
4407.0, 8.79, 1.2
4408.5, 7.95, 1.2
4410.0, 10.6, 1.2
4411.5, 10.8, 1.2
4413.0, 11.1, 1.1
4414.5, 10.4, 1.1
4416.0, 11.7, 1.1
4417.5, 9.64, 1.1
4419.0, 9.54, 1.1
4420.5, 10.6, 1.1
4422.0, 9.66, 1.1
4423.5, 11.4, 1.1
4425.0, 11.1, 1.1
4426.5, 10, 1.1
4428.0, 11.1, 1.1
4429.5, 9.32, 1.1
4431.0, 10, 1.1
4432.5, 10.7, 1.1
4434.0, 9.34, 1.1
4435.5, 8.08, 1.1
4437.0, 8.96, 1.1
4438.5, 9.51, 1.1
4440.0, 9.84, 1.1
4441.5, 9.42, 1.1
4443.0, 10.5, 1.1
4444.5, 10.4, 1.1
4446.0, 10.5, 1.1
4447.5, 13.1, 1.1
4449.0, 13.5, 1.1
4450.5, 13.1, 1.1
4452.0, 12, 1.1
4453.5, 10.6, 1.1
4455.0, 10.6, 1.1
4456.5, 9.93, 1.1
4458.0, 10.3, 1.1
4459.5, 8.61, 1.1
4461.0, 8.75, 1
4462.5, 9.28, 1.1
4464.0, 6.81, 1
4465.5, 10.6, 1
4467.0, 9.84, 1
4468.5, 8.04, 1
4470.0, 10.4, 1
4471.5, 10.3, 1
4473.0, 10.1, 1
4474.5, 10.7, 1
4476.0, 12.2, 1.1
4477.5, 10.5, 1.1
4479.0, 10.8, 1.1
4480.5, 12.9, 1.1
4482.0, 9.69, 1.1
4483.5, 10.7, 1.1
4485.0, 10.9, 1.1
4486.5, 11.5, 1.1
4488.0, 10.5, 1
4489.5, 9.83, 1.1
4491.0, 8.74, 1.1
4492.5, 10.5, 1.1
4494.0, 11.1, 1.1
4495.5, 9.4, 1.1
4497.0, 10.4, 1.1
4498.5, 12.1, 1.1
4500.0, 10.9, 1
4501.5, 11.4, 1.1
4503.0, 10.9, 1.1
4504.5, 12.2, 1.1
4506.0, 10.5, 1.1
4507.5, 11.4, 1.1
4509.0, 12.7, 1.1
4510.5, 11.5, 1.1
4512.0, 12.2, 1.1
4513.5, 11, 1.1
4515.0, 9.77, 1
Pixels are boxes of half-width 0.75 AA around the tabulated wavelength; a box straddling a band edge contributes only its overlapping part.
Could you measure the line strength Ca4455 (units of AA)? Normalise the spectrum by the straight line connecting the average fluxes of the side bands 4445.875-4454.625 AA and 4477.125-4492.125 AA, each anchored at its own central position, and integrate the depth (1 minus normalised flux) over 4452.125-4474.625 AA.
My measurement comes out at 3.7 AA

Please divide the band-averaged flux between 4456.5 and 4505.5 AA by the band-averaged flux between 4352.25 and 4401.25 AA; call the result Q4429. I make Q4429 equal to 1.15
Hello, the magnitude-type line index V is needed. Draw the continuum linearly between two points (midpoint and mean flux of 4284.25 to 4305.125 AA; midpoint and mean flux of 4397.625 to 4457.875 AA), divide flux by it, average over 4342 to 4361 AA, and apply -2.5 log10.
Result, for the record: -0.07 mag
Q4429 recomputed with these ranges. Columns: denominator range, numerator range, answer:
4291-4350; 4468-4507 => 1.38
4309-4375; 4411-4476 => 1.19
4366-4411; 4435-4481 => 1.16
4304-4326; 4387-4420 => 1.19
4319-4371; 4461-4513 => 1.24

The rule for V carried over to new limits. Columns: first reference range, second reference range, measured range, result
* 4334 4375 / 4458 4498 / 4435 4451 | -0.093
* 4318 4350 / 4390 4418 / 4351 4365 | -0.026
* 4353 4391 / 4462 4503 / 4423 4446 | -0.026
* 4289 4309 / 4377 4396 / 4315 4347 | -0.176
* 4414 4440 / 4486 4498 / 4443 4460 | -0.105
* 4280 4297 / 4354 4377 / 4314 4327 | -0.022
